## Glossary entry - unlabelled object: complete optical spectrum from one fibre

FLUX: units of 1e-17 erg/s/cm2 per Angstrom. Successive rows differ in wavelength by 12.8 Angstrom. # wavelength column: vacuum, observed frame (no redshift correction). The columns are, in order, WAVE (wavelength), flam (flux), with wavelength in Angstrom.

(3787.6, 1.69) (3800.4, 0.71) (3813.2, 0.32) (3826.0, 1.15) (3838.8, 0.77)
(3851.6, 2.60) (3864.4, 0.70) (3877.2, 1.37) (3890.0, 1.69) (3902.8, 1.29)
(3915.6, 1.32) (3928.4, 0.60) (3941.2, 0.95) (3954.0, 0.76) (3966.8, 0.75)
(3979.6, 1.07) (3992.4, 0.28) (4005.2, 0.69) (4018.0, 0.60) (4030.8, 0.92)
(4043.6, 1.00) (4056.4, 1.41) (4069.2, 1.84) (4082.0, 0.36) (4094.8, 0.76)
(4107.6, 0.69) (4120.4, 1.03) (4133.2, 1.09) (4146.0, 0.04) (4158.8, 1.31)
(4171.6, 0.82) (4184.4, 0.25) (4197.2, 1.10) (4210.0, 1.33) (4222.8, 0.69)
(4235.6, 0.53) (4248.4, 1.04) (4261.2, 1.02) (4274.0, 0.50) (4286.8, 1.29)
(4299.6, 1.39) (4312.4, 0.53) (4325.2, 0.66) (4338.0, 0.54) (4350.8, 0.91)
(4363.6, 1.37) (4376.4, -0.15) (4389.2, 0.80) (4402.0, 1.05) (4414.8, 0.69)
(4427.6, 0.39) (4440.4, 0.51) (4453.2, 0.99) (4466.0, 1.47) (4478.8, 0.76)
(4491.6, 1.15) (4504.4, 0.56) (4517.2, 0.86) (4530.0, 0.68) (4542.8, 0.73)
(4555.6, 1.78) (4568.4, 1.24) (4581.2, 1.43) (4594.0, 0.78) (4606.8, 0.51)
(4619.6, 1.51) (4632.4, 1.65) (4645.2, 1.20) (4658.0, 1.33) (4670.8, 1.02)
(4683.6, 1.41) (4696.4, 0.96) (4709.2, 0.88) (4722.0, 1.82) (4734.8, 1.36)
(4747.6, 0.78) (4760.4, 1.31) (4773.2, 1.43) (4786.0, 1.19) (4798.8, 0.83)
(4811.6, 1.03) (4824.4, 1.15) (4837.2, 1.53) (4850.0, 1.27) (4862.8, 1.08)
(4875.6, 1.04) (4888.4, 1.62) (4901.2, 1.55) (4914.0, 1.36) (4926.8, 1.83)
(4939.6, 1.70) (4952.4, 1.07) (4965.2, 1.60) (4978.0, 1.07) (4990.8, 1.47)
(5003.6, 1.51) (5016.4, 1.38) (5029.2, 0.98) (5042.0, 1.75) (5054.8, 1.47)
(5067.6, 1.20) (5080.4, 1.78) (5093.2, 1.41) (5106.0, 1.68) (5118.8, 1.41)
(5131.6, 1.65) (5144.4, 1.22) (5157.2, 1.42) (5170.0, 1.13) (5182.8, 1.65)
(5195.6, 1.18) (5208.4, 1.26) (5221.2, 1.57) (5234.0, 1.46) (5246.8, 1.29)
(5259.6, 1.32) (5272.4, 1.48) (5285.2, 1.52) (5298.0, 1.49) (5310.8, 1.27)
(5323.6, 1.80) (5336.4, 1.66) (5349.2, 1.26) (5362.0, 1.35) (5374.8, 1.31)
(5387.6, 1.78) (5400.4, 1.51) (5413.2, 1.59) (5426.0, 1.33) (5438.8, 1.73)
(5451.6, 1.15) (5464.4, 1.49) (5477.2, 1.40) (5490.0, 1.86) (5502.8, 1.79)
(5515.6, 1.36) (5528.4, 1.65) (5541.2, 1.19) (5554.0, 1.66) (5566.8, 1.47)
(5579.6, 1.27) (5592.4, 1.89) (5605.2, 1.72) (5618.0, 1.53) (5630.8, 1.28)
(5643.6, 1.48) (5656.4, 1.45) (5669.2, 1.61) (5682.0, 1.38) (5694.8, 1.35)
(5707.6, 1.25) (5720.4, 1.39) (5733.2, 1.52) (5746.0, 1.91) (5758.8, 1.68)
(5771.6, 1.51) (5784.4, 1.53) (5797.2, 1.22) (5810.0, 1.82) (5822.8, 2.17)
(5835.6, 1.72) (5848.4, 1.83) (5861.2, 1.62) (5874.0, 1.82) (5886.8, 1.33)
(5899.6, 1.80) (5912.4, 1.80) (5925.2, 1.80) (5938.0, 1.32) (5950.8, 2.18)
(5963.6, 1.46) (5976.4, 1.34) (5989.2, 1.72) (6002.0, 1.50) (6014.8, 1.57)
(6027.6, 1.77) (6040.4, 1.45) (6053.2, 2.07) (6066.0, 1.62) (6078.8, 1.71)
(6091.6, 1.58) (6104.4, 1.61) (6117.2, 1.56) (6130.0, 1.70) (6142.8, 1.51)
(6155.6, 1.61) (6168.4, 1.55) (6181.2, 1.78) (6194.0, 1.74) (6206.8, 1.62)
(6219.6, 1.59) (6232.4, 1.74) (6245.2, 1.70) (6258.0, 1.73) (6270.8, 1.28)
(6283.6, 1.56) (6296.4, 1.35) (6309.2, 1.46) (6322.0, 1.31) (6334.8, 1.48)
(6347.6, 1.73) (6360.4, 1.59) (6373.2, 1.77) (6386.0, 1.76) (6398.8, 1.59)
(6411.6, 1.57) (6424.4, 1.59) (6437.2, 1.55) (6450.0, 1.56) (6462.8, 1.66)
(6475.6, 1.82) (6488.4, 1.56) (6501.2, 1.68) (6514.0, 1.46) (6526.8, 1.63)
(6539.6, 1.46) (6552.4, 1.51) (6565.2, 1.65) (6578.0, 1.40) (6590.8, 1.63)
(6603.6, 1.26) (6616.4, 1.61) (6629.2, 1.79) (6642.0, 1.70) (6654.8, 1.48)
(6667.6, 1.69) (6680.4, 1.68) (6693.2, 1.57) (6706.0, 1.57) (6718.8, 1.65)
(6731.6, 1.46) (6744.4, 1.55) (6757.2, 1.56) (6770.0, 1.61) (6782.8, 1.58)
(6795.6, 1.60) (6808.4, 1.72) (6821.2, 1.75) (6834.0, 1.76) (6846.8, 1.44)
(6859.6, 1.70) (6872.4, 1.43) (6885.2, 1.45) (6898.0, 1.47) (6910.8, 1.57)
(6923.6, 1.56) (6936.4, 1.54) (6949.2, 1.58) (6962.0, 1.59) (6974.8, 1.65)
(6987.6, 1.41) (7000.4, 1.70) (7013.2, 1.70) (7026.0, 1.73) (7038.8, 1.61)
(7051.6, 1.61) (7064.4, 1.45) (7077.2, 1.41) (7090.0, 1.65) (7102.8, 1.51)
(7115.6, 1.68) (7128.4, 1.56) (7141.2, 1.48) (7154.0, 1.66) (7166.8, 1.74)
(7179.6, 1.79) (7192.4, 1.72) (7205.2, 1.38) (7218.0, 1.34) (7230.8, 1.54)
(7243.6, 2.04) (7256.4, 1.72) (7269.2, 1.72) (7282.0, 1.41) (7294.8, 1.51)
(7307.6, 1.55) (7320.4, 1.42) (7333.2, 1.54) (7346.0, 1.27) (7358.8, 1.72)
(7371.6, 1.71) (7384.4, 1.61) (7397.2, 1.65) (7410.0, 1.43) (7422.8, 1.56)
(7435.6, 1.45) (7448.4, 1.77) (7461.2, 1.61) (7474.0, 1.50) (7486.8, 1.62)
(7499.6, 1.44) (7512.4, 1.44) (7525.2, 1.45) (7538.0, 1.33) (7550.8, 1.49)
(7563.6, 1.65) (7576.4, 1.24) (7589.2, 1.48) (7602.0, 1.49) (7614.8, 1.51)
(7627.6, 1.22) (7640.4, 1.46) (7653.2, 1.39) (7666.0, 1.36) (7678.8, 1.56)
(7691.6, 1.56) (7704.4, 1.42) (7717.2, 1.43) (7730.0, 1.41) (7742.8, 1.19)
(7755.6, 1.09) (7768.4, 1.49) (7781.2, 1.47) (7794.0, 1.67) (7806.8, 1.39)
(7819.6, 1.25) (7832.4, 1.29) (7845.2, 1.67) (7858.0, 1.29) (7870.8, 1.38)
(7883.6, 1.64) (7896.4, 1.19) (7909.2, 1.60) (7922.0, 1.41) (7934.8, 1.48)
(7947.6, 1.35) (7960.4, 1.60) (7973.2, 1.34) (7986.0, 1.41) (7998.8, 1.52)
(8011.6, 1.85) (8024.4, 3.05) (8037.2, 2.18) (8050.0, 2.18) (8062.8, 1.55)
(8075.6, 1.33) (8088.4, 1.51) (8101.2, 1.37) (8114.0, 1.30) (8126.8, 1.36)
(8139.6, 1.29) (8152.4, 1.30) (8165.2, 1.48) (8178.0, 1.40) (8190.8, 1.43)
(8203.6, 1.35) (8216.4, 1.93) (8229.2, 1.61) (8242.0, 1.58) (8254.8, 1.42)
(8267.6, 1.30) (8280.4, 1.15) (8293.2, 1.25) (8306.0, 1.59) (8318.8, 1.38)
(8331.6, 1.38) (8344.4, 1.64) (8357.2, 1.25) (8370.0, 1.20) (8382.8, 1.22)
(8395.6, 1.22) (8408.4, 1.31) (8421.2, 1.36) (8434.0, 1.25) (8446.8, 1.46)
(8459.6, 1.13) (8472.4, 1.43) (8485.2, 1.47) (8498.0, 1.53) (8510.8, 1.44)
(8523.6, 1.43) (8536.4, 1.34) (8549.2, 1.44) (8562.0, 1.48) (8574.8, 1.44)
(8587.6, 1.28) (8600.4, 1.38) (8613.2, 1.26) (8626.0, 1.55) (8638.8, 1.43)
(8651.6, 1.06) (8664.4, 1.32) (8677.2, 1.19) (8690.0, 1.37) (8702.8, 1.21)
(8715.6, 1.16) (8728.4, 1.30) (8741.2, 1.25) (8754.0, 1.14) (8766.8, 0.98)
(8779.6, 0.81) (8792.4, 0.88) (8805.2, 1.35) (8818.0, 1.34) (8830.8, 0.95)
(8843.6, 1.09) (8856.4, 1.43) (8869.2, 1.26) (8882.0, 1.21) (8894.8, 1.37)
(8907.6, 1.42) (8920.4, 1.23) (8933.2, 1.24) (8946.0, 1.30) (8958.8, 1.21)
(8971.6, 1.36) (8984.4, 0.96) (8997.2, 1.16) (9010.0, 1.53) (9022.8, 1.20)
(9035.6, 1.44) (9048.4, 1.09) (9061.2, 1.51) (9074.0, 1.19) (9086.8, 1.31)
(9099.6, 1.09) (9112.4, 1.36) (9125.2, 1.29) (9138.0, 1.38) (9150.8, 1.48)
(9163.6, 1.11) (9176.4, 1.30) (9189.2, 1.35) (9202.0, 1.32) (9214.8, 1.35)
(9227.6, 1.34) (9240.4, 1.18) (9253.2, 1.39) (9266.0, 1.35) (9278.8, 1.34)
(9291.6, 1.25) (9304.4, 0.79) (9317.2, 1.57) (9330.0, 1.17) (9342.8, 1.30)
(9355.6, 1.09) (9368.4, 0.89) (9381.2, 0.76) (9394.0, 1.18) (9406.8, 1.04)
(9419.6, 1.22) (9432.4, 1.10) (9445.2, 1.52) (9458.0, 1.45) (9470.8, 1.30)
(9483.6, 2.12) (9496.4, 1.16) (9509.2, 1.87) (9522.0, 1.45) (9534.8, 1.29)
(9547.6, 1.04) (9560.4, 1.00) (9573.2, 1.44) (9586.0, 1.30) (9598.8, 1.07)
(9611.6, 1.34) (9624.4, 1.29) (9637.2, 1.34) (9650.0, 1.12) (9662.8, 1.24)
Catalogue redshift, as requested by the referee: 0.223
